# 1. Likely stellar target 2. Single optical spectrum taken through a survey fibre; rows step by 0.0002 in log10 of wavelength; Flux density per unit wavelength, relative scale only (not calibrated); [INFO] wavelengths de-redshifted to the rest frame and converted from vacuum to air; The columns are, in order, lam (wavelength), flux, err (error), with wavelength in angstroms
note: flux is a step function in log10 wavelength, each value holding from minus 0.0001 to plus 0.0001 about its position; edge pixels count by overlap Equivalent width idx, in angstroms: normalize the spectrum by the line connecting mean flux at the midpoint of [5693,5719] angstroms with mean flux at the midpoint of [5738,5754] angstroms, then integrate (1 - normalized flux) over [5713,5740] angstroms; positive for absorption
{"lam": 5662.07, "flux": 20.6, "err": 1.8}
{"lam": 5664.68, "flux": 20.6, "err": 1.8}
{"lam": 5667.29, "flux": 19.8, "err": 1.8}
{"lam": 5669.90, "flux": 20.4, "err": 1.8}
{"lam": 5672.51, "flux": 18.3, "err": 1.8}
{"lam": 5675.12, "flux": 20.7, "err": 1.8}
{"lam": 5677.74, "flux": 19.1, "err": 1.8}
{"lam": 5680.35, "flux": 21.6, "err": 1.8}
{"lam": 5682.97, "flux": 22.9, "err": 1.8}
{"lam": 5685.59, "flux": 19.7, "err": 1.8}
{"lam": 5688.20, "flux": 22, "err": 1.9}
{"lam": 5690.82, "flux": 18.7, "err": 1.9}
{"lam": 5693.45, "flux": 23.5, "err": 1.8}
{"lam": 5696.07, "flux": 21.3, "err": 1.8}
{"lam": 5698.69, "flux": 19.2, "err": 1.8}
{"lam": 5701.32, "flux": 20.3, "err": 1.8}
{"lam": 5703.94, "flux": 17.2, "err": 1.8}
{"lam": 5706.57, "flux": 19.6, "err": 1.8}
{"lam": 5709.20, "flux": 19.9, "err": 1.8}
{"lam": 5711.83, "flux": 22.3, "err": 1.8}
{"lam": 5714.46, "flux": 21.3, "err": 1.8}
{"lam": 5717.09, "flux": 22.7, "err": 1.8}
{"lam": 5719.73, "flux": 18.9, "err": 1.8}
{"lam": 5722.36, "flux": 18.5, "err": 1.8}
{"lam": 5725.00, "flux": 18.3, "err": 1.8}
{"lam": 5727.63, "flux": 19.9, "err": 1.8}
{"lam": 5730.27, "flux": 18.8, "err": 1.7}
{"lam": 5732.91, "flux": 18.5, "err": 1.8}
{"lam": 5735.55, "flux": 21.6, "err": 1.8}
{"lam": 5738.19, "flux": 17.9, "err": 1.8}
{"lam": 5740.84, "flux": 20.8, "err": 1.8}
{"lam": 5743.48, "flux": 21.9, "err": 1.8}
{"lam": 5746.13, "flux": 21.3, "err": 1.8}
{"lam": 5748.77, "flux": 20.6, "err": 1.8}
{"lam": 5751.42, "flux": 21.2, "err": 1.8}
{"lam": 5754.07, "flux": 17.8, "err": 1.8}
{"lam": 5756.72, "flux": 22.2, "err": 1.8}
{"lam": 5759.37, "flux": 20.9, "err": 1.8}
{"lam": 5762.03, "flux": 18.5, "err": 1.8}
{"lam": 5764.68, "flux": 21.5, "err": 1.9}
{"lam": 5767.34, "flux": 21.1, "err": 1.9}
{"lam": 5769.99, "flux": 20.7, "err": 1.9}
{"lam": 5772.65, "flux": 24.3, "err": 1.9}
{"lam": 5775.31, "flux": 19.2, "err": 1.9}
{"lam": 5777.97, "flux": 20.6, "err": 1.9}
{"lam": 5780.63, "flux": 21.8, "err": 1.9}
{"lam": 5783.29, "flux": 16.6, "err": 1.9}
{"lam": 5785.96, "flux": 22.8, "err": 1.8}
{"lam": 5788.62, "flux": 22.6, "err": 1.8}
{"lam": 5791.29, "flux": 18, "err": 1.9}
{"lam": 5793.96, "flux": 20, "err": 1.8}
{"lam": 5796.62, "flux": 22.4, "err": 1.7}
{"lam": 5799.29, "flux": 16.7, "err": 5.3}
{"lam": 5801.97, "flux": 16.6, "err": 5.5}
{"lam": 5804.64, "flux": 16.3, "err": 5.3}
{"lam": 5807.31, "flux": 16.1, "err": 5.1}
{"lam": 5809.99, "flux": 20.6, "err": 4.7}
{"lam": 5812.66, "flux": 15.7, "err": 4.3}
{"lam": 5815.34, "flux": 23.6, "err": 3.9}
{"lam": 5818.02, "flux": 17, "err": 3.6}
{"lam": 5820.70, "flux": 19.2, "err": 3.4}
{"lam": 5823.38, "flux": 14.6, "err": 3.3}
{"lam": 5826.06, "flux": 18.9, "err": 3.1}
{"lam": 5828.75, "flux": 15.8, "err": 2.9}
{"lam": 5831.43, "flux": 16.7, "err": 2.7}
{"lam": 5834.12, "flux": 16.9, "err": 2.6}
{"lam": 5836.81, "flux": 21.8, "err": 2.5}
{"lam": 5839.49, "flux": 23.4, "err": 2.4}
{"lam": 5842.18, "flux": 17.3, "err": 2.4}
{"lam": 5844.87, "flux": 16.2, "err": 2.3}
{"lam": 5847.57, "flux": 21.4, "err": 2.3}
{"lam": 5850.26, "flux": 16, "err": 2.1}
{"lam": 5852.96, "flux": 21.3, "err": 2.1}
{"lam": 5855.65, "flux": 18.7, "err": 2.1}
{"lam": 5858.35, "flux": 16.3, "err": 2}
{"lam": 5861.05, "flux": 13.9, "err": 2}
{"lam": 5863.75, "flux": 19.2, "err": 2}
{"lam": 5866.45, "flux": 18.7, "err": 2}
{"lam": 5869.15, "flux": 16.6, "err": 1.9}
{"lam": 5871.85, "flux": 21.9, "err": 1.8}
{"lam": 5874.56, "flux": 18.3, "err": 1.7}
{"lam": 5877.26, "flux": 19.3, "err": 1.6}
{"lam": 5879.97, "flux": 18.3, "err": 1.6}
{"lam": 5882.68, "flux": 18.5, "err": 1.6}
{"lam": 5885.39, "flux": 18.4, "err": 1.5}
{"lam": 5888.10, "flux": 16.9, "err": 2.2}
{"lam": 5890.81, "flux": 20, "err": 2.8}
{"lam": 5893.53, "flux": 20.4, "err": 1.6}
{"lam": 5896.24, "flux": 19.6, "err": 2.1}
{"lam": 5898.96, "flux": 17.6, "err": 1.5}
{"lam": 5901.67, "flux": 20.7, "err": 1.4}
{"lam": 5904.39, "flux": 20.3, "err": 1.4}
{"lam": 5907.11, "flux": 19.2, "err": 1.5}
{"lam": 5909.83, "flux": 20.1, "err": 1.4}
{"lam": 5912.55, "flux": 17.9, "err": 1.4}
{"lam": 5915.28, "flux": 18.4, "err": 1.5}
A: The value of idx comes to 1.2 angstroms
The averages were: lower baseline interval 20.6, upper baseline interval 20.6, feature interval 19.7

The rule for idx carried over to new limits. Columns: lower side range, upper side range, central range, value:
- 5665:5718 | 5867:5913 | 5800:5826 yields 2.46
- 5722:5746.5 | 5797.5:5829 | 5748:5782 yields -3.33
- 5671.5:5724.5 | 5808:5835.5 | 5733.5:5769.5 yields -2.33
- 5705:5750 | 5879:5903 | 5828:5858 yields 0.99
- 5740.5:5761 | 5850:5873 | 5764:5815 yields 0.45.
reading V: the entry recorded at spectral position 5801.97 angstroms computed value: 16.6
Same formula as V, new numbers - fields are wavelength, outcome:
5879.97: 18.3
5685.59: 19.7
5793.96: 20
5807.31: 16.1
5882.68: 18.5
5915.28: 18.4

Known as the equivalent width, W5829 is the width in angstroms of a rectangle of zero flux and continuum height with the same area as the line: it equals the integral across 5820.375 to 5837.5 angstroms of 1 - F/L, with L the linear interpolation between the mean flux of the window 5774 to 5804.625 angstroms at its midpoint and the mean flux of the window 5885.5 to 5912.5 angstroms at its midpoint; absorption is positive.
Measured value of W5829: 1.8 angstroms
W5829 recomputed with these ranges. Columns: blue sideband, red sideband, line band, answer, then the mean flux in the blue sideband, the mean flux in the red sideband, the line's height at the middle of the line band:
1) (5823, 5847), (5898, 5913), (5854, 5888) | 1.2 angstroms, 18.2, 19.4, 18.8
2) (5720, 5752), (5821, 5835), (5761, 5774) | -1.7 angstroms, 19.9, 16.8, 18.8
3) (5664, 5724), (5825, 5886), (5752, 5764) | -0.3 angstroms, 20.4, 18.4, 19.6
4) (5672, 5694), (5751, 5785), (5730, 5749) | 0.3 angstroms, 20.7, 20.5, 20.6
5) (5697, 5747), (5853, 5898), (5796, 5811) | 1.0 angstroms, 19.9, 18.5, 19.2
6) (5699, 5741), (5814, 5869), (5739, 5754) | -1.0 angstroms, 19.7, 18.3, 19.4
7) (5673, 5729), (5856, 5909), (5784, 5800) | -0.8 angstroms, 20.3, 18.7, 19.5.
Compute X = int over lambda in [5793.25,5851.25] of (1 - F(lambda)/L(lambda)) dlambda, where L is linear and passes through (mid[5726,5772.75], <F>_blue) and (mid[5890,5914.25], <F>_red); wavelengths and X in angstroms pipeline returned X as 4.8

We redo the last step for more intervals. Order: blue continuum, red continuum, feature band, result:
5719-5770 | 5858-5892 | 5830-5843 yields -0.36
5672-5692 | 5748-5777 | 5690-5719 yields 0.00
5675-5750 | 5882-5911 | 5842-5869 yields 2.25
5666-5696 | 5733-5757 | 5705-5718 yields -0.32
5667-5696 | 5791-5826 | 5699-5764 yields -1.10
